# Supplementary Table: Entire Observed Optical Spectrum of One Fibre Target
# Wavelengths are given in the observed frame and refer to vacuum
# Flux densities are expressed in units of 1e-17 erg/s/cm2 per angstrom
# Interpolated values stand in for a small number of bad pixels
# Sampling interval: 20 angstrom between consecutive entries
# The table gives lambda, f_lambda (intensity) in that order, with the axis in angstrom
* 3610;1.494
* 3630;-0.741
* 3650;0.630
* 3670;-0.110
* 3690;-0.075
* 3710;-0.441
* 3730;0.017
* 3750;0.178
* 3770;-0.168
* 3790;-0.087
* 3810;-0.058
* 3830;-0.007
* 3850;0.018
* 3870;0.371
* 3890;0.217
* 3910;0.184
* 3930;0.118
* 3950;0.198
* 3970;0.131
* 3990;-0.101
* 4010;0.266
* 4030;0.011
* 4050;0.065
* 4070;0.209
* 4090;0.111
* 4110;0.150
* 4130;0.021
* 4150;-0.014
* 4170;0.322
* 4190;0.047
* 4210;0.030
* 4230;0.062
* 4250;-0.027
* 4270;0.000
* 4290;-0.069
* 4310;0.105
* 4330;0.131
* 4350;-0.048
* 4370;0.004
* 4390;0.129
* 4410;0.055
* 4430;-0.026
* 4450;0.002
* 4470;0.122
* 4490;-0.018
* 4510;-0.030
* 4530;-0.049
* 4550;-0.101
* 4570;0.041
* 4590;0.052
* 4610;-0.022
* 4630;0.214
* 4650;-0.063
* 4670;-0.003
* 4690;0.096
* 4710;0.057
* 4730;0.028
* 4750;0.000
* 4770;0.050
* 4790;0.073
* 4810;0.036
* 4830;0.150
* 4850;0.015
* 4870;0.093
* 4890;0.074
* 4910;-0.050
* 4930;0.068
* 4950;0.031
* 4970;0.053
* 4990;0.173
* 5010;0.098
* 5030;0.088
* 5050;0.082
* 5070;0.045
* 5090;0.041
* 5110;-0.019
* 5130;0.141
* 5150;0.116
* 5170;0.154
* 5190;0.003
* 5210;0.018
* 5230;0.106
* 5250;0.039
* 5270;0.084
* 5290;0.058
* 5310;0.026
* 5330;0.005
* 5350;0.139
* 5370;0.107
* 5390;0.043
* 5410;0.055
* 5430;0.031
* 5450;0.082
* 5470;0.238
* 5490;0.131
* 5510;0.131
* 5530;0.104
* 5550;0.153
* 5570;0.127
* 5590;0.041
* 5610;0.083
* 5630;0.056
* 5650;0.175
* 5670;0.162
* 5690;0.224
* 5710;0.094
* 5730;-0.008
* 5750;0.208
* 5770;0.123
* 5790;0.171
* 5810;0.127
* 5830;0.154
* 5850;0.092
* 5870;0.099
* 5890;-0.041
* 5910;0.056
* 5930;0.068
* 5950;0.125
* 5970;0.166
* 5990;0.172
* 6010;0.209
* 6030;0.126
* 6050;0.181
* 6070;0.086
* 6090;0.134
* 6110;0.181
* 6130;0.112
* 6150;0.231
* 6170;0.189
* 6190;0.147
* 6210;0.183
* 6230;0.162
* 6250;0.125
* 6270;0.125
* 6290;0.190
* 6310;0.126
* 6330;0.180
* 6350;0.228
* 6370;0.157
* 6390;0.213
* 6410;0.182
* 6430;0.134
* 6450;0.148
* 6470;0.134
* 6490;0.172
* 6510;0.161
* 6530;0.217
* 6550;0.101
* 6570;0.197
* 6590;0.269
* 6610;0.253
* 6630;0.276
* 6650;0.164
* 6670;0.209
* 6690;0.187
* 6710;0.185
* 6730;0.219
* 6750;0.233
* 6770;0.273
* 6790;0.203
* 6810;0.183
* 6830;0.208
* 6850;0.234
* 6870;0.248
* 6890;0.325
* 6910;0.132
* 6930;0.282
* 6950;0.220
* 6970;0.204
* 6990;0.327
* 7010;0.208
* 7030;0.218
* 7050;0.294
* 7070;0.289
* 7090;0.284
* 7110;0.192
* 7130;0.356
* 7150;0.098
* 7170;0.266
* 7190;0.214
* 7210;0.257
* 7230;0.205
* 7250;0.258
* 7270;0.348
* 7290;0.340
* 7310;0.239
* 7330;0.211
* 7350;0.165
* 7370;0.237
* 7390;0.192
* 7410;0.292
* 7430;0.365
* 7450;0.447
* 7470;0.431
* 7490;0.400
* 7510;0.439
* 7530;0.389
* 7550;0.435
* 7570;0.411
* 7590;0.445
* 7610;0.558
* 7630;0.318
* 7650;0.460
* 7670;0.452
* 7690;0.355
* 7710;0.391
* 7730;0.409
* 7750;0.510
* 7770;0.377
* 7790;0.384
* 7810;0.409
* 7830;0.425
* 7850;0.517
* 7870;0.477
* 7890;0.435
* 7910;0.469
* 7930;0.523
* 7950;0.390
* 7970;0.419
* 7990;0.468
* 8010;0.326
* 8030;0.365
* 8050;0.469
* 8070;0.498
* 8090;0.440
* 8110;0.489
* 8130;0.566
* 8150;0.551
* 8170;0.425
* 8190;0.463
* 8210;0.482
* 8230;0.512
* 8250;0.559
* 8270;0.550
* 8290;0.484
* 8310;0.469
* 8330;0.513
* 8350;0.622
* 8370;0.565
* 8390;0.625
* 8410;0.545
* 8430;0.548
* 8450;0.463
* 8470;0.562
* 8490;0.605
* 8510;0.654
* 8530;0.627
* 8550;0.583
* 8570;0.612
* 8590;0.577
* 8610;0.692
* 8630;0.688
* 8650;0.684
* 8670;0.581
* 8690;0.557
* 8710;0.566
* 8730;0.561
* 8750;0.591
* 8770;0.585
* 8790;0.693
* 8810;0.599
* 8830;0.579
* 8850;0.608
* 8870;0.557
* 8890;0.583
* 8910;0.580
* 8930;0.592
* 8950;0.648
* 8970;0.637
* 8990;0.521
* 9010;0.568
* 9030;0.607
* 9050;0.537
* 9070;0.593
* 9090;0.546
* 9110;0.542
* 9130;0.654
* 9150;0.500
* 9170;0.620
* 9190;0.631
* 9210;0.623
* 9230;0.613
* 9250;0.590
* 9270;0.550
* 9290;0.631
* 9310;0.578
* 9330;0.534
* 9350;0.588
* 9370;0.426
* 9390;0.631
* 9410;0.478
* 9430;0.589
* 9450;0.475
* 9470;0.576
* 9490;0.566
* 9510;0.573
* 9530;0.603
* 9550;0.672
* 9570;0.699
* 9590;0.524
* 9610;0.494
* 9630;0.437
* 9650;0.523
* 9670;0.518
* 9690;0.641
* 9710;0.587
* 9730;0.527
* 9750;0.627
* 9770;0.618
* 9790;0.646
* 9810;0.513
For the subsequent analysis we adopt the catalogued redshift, 0.86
